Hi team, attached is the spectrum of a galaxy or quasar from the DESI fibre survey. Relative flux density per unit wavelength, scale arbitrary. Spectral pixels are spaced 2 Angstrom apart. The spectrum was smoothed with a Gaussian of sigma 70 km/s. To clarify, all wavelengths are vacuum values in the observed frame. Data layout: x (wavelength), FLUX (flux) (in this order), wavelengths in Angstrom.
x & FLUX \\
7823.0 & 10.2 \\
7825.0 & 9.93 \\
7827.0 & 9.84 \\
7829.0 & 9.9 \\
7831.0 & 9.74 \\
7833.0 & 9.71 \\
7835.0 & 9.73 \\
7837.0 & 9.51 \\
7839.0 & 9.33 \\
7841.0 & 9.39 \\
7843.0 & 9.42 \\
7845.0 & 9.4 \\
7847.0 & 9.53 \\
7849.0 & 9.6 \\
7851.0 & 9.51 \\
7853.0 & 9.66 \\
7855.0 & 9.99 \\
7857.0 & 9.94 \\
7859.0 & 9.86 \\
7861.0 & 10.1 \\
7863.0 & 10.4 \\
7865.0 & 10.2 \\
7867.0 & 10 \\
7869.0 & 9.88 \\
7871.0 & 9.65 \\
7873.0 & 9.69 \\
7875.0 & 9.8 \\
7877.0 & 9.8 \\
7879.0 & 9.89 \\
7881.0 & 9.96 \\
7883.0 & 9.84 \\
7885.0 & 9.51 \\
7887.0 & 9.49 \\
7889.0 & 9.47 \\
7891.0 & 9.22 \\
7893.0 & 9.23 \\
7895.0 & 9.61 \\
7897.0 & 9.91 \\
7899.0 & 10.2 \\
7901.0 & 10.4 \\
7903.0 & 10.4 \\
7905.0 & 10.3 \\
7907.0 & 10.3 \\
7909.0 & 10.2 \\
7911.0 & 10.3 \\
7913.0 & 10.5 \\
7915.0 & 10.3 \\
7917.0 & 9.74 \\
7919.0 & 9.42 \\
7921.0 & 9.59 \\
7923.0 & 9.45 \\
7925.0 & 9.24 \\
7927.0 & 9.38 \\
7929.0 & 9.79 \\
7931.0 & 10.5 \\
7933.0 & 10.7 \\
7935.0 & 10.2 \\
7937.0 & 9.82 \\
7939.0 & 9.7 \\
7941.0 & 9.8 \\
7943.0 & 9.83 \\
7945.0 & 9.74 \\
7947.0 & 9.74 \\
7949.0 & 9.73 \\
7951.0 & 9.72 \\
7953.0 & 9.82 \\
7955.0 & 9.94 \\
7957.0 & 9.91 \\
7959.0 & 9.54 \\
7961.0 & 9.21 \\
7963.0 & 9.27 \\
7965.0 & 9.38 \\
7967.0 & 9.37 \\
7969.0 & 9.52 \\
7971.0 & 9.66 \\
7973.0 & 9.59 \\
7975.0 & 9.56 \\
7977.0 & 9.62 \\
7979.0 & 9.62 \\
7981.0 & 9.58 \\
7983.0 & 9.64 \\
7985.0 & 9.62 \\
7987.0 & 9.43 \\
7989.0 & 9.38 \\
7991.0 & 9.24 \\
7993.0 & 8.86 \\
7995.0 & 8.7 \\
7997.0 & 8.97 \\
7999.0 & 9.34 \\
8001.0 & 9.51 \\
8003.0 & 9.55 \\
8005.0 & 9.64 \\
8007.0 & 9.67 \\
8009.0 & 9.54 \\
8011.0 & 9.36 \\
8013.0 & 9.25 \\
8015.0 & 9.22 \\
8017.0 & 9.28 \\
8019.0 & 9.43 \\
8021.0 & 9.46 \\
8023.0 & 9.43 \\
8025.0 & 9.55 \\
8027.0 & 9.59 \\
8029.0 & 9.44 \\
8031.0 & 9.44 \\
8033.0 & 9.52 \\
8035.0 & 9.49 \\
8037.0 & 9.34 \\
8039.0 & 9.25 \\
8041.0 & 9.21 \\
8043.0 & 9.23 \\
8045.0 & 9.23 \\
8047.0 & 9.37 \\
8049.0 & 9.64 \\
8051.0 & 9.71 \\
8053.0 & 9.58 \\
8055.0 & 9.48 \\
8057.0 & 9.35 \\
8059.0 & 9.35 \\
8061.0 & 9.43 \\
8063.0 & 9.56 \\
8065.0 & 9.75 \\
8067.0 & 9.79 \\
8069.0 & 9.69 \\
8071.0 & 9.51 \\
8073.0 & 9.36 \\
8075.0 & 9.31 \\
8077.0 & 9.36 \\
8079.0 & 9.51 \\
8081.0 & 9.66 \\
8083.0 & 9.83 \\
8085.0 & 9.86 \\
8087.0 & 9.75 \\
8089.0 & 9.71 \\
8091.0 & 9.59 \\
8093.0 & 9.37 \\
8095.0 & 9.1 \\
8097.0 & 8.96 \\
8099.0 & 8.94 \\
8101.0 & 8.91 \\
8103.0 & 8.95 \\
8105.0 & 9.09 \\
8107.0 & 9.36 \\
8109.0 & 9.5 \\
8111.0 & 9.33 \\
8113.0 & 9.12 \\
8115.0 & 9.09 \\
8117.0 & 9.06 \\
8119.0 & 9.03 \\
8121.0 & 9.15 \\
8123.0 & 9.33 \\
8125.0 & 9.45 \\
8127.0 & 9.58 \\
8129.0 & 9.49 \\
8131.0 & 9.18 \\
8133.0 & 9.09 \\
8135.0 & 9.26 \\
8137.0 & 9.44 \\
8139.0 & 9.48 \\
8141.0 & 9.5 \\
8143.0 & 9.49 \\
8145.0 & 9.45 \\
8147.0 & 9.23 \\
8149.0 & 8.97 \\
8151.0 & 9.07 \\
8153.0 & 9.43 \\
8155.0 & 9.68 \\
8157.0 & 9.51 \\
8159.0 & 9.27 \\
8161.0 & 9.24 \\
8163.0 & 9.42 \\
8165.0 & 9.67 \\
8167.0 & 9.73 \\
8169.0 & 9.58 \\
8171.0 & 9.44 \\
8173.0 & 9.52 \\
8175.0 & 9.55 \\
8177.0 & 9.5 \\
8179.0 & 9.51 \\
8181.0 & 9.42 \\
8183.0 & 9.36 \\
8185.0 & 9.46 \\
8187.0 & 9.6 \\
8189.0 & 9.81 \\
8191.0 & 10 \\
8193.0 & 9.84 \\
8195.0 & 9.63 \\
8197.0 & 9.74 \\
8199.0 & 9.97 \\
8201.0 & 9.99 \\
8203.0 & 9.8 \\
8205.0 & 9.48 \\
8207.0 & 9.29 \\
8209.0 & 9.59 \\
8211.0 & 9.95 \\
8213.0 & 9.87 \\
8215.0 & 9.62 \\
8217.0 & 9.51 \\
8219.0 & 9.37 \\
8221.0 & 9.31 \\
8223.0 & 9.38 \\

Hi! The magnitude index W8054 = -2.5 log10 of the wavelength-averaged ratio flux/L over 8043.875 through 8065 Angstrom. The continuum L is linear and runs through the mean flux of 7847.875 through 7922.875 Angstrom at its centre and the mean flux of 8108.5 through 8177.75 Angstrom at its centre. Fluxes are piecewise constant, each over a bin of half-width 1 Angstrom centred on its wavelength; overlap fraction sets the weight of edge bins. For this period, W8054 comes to 0.01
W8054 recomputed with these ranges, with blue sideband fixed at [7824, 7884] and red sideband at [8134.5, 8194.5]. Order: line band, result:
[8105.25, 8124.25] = 0.04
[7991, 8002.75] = 0.06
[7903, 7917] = -0.06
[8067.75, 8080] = 0.01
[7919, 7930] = 0.03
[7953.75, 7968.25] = 0.02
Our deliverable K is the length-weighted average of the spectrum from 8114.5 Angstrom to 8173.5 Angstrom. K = 9.36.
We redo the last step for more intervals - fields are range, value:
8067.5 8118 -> 9.36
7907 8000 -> 9.66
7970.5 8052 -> 9.42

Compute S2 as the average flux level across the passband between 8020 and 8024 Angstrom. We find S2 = 9.45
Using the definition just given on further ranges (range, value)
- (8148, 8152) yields 9.02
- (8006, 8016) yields 9.41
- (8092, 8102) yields 9.06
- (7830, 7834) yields 9.73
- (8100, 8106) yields 8.98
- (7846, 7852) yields 9.55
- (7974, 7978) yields 9.59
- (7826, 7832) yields 9.83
